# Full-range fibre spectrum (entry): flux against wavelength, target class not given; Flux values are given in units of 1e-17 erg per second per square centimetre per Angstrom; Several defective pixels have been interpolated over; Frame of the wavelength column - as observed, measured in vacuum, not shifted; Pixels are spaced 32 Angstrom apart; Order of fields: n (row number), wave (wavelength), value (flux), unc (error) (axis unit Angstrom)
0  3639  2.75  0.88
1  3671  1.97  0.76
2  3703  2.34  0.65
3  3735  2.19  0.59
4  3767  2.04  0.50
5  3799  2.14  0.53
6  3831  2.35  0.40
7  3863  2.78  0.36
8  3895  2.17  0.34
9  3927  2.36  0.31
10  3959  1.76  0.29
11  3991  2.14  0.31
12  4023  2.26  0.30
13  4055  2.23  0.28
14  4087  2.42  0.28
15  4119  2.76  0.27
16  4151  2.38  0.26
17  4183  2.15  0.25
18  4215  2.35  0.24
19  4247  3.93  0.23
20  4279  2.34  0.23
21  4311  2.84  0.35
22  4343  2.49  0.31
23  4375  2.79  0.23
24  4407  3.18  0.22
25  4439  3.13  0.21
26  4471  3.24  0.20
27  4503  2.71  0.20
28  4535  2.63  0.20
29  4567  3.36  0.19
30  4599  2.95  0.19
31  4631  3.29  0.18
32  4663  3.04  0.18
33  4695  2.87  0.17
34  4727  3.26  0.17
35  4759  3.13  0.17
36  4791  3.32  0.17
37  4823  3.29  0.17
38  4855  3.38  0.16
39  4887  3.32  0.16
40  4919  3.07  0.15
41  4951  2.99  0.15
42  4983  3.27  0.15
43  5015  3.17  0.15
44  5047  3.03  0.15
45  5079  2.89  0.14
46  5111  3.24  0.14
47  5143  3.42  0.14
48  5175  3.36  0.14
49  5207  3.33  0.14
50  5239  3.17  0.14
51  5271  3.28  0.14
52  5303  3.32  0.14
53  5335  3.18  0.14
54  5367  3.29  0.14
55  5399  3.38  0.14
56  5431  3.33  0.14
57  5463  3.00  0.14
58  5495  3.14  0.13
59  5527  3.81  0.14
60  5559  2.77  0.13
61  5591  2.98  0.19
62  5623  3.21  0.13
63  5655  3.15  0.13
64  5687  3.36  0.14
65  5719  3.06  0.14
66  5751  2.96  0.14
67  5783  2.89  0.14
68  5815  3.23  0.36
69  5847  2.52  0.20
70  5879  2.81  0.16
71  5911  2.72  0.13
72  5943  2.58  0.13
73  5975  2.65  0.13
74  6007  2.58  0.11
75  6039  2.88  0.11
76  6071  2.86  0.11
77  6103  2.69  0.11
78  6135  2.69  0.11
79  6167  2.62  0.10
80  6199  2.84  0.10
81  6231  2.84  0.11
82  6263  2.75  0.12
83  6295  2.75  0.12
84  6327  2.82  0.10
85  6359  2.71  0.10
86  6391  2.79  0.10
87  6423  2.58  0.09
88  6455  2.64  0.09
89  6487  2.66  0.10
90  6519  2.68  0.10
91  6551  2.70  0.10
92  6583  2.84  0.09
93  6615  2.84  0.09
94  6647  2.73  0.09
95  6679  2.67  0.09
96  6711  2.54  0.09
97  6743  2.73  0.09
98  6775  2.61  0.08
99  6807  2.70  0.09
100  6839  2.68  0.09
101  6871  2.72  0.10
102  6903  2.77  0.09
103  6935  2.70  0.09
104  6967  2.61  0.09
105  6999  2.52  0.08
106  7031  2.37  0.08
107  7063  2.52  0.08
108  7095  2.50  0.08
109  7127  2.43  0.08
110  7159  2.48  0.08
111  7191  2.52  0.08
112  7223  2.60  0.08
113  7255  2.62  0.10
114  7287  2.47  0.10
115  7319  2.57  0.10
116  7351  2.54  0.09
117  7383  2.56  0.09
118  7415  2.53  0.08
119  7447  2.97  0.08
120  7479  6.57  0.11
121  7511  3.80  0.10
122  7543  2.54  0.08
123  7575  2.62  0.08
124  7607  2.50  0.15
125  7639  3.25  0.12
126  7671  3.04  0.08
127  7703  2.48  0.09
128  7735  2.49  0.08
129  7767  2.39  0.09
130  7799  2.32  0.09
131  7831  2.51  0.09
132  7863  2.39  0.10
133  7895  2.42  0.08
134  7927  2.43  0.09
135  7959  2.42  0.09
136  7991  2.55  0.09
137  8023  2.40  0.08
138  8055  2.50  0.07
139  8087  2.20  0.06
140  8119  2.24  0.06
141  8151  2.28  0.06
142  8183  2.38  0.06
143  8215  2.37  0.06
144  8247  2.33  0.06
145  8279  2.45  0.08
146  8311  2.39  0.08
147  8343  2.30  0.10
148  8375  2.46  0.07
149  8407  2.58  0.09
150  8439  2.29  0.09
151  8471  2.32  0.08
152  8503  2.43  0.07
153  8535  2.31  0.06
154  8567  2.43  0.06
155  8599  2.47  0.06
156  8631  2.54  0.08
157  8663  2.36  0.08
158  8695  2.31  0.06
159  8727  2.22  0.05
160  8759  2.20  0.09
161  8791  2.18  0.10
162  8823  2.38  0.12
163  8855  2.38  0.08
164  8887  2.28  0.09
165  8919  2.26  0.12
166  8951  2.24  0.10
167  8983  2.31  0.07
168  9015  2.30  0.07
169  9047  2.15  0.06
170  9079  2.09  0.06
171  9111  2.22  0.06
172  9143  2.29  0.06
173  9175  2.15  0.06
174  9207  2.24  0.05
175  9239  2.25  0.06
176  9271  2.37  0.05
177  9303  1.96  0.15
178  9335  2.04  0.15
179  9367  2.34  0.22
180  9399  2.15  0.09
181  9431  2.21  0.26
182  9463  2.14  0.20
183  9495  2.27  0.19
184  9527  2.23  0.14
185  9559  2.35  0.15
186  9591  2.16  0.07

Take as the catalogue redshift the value 0.14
